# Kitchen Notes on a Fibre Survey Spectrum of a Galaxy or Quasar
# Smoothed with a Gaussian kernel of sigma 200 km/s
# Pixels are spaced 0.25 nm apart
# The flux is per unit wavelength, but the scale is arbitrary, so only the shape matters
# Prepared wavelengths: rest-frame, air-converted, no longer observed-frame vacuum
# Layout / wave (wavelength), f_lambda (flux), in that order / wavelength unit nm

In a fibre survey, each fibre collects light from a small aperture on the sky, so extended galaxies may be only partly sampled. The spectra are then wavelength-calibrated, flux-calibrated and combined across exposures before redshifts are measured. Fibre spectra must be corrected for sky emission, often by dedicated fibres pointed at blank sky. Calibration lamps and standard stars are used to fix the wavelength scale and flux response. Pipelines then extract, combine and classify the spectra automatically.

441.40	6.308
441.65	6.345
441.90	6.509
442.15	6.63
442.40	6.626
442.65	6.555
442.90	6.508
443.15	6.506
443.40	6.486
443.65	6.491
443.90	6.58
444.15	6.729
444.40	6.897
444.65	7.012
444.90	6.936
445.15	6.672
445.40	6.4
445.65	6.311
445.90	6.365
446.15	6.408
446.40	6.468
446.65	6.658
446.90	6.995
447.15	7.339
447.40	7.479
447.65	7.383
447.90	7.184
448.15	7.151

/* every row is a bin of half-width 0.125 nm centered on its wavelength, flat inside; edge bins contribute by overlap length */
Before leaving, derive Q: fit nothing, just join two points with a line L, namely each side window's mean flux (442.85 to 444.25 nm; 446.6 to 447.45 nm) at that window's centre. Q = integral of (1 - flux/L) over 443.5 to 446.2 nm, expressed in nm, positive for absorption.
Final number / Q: 0.06 nm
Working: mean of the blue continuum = 6.55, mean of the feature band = 6.62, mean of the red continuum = 7.13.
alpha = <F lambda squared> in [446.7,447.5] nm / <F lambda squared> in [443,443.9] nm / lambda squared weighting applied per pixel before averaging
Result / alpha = 1.13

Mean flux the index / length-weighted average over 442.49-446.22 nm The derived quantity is 6.59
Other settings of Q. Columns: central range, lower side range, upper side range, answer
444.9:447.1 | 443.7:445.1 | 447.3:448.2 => 0.143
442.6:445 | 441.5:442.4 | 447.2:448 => 0.040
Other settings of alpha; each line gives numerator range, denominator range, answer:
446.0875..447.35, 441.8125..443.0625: 1.06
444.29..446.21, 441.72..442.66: 1.02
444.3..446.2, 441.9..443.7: 1.02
